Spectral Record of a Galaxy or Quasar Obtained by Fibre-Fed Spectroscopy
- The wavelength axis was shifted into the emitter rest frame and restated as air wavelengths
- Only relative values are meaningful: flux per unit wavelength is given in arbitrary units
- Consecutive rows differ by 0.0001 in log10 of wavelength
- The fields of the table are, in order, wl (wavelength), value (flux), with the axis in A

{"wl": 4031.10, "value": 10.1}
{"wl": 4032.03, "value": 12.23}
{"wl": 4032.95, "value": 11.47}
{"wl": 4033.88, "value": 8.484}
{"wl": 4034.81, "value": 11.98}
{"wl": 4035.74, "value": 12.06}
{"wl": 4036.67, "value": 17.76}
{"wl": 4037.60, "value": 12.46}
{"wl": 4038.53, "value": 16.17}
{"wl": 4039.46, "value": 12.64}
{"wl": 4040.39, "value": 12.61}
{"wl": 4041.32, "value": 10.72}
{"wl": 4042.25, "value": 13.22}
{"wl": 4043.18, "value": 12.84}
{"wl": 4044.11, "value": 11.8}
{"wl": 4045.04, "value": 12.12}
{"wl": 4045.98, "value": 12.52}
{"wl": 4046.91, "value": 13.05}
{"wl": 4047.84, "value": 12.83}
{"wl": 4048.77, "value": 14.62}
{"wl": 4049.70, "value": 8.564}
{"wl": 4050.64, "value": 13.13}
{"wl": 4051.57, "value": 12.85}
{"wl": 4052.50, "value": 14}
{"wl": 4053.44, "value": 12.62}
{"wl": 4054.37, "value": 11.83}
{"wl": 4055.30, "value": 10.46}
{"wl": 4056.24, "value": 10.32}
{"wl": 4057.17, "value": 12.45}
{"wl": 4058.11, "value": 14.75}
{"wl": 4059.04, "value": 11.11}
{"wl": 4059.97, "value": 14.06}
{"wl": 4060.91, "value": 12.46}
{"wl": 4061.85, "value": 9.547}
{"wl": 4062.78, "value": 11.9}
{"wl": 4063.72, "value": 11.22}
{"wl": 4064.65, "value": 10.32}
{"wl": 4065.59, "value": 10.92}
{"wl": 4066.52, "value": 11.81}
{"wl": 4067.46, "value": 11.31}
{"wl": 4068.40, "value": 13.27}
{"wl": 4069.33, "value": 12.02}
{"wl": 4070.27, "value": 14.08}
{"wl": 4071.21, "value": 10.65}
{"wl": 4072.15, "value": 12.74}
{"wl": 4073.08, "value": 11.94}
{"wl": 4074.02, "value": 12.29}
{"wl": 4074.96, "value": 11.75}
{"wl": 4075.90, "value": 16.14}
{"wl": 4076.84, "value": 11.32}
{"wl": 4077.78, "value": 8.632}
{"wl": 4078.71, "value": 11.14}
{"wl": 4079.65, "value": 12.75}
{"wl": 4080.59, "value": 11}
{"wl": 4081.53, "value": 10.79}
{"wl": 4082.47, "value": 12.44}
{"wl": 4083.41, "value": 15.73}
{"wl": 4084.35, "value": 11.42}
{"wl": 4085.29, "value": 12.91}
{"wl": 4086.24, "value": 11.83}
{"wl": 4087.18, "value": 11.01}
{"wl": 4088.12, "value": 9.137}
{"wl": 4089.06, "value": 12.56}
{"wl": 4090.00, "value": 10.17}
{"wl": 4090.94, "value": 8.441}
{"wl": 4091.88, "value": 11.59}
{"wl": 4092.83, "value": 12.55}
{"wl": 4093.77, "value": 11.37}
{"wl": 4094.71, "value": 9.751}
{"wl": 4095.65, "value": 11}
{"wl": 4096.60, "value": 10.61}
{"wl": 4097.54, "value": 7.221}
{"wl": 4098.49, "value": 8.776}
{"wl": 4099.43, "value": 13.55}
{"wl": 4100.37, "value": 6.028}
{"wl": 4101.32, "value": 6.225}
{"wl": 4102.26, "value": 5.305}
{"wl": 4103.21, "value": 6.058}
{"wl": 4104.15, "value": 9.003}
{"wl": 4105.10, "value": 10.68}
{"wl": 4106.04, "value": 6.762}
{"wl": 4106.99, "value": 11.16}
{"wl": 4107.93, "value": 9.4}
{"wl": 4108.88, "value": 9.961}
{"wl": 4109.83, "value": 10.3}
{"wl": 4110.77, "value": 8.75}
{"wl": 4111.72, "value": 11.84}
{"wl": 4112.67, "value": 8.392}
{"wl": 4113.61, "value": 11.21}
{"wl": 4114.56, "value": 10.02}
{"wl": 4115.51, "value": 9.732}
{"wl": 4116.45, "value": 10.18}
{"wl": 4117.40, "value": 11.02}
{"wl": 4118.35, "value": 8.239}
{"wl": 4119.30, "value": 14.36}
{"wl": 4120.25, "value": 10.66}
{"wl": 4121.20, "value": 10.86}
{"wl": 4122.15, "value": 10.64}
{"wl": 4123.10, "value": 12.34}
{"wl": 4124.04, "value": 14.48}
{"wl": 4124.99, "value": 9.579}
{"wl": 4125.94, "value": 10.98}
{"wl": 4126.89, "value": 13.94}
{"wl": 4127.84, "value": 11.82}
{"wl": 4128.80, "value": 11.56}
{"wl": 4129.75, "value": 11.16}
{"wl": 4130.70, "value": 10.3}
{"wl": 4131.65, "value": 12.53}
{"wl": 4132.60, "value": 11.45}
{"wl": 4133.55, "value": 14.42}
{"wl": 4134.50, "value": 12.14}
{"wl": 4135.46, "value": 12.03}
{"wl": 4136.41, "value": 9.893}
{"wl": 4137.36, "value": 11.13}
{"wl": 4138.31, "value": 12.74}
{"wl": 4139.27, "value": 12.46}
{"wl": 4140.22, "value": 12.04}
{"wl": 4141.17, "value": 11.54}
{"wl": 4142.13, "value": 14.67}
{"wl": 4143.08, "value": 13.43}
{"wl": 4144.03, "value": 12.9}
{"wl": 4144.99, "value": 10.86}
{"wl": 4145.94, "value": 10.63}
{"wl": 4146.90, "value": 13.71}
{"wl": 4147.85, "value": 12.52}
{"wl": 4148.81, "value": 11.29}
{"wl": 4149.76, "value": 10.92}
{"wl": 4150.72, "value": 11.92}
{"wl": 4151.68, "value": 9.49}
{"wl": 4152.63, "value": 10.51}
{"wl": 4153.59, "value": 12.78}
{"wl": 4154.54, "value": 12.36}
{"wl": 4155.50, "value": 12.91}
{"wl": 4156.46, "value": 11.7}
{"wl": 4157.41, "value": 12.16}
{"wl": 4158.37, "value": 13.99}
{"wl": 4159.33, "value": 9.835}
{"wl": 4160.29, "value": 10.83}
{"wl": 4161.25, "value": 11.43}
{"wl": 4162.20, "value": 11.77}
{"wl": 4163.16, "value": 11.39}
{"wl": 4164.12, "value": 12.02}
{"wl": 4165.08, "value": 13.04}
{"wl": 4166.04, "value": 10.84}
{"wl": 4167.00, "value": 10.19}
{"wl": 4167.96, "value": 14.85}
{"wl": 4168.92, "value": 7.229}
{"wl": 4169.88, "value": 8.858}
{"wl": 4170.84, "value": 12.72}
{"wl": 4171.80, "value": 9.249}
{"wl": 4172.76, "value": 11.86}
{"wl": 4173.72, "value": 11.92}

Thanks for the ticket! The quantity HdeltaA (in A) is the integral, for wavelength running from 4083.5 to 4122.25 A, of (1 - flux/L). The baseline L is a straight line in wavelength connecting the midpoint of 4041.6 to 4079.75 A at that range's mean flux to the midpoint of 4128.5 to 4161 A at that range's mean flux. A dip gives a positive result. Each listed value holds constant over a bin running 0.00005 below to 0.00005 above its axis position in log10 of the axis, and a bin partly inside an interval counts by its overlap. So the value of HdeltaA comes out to 6.3 A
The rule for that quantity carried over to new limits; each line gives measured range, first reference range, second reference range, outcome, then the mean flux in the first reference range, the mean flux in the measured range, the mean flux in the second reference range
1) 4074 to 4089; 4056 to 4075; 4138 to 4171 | 0.0 A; 12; 11.9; 11.8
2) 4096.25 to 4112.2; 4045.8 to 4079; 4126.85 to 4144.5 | 4.2 A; 12.1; 8.91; 12.2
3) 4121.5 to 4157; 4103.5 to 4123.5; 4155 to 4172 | -3.6 A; 10.2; 11.9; 11.4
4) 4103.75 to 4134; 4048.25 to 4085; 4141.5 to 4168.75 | 2.8 A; 12.1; 10.9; 11.9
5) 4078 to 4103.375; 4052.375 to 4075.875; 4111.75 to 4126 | 2.3 A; 12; 10.5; 10.9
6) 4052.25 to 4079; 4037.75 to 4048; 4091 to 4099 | -0.7 A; 12.8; 12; 10.3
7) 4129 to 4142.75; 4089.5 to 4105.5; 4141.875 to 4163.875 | -1.2 A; 9.31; 12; 11.9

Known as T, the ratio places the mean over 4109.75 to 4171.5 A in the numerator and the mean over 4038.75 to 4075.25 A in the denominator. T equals 0.95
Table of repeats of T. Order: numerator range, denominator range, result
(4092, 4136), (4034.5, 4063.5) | 0.83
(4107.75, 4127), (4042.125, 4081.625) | 0.89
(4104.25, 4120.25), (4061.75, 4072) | 0.87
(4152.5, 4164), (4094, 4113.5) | 1.30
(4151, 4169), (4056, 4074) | 0.97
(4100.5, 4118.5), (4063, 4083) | 0.77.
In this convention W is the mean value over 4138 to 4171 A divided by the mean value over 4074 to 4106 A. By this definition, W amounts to 1.1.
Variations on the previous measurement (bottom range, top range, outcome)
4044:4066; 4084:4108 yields 0.81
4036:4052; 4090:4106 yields 0.71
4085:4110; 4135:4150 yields 1.24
